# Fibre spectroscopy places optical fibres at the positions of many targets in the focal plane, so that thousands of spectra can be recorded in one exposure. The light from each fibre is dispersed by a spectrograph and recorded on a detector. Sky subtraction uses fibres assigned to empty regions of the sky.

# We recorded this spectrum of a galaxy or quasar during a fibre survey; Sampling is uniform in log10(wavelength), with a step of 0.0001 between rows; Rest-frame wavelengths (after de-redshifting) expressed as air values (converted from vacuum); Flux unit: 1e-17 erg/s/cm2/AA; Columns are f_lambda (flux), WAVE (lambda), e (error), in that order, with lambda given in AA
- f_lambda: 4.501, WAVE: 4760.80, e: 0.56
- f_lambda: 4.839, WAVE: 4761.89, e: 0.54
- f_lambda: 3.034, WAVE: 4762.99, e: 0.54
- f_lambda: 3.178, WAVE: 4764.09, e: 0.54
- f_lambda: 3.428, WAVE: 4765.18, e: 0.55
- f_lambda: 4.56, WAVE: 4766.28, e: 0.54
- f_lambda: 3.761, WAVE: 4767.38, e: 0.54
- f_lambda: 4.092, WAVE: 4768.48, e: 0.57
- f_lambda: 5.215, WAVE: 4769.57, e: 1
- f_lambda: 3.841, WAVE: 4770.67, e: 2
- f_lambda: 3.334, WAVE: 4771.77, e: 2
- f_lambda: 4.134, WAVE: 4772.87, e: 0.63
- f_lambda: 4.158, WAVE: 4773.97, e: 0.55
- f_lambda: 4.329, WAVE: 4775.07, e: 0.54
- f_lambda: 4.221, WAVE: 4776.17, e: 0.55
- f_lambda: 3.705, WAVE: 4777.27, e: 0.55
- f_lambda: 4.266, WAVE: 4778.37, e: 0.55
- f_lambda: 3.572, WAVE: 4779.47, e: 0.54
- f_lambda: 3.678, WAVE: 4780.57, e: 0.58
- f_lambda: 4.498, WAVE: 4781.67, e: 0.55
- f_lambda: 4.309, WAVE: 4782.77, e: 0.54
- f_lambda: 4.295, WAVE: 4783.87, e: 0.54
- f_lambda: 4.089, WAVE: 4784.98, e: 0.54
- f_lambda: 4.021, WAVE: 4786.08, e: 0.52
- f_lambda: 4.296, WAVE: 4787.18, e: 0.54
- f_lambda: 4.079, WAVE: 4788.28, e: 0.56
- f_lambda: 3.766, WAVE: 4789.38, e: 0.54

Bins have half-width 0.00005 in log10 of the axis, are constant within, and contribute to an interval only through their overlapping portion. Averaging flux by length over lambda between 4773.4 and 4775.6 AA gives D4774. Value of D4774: 4.24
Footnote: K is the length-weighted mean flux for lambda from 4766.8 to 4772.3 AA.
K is 4.05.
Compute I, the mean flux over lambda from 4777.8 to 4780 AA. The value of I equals 3.92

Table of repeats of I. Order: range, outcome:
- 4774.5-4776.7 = 4.27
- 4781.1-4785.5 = 4.29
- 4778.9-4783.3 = 4.02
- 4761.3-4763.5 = 3.97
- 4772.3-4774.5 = 4.13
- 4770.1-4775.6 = 3.96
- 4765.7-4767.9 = 4.15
